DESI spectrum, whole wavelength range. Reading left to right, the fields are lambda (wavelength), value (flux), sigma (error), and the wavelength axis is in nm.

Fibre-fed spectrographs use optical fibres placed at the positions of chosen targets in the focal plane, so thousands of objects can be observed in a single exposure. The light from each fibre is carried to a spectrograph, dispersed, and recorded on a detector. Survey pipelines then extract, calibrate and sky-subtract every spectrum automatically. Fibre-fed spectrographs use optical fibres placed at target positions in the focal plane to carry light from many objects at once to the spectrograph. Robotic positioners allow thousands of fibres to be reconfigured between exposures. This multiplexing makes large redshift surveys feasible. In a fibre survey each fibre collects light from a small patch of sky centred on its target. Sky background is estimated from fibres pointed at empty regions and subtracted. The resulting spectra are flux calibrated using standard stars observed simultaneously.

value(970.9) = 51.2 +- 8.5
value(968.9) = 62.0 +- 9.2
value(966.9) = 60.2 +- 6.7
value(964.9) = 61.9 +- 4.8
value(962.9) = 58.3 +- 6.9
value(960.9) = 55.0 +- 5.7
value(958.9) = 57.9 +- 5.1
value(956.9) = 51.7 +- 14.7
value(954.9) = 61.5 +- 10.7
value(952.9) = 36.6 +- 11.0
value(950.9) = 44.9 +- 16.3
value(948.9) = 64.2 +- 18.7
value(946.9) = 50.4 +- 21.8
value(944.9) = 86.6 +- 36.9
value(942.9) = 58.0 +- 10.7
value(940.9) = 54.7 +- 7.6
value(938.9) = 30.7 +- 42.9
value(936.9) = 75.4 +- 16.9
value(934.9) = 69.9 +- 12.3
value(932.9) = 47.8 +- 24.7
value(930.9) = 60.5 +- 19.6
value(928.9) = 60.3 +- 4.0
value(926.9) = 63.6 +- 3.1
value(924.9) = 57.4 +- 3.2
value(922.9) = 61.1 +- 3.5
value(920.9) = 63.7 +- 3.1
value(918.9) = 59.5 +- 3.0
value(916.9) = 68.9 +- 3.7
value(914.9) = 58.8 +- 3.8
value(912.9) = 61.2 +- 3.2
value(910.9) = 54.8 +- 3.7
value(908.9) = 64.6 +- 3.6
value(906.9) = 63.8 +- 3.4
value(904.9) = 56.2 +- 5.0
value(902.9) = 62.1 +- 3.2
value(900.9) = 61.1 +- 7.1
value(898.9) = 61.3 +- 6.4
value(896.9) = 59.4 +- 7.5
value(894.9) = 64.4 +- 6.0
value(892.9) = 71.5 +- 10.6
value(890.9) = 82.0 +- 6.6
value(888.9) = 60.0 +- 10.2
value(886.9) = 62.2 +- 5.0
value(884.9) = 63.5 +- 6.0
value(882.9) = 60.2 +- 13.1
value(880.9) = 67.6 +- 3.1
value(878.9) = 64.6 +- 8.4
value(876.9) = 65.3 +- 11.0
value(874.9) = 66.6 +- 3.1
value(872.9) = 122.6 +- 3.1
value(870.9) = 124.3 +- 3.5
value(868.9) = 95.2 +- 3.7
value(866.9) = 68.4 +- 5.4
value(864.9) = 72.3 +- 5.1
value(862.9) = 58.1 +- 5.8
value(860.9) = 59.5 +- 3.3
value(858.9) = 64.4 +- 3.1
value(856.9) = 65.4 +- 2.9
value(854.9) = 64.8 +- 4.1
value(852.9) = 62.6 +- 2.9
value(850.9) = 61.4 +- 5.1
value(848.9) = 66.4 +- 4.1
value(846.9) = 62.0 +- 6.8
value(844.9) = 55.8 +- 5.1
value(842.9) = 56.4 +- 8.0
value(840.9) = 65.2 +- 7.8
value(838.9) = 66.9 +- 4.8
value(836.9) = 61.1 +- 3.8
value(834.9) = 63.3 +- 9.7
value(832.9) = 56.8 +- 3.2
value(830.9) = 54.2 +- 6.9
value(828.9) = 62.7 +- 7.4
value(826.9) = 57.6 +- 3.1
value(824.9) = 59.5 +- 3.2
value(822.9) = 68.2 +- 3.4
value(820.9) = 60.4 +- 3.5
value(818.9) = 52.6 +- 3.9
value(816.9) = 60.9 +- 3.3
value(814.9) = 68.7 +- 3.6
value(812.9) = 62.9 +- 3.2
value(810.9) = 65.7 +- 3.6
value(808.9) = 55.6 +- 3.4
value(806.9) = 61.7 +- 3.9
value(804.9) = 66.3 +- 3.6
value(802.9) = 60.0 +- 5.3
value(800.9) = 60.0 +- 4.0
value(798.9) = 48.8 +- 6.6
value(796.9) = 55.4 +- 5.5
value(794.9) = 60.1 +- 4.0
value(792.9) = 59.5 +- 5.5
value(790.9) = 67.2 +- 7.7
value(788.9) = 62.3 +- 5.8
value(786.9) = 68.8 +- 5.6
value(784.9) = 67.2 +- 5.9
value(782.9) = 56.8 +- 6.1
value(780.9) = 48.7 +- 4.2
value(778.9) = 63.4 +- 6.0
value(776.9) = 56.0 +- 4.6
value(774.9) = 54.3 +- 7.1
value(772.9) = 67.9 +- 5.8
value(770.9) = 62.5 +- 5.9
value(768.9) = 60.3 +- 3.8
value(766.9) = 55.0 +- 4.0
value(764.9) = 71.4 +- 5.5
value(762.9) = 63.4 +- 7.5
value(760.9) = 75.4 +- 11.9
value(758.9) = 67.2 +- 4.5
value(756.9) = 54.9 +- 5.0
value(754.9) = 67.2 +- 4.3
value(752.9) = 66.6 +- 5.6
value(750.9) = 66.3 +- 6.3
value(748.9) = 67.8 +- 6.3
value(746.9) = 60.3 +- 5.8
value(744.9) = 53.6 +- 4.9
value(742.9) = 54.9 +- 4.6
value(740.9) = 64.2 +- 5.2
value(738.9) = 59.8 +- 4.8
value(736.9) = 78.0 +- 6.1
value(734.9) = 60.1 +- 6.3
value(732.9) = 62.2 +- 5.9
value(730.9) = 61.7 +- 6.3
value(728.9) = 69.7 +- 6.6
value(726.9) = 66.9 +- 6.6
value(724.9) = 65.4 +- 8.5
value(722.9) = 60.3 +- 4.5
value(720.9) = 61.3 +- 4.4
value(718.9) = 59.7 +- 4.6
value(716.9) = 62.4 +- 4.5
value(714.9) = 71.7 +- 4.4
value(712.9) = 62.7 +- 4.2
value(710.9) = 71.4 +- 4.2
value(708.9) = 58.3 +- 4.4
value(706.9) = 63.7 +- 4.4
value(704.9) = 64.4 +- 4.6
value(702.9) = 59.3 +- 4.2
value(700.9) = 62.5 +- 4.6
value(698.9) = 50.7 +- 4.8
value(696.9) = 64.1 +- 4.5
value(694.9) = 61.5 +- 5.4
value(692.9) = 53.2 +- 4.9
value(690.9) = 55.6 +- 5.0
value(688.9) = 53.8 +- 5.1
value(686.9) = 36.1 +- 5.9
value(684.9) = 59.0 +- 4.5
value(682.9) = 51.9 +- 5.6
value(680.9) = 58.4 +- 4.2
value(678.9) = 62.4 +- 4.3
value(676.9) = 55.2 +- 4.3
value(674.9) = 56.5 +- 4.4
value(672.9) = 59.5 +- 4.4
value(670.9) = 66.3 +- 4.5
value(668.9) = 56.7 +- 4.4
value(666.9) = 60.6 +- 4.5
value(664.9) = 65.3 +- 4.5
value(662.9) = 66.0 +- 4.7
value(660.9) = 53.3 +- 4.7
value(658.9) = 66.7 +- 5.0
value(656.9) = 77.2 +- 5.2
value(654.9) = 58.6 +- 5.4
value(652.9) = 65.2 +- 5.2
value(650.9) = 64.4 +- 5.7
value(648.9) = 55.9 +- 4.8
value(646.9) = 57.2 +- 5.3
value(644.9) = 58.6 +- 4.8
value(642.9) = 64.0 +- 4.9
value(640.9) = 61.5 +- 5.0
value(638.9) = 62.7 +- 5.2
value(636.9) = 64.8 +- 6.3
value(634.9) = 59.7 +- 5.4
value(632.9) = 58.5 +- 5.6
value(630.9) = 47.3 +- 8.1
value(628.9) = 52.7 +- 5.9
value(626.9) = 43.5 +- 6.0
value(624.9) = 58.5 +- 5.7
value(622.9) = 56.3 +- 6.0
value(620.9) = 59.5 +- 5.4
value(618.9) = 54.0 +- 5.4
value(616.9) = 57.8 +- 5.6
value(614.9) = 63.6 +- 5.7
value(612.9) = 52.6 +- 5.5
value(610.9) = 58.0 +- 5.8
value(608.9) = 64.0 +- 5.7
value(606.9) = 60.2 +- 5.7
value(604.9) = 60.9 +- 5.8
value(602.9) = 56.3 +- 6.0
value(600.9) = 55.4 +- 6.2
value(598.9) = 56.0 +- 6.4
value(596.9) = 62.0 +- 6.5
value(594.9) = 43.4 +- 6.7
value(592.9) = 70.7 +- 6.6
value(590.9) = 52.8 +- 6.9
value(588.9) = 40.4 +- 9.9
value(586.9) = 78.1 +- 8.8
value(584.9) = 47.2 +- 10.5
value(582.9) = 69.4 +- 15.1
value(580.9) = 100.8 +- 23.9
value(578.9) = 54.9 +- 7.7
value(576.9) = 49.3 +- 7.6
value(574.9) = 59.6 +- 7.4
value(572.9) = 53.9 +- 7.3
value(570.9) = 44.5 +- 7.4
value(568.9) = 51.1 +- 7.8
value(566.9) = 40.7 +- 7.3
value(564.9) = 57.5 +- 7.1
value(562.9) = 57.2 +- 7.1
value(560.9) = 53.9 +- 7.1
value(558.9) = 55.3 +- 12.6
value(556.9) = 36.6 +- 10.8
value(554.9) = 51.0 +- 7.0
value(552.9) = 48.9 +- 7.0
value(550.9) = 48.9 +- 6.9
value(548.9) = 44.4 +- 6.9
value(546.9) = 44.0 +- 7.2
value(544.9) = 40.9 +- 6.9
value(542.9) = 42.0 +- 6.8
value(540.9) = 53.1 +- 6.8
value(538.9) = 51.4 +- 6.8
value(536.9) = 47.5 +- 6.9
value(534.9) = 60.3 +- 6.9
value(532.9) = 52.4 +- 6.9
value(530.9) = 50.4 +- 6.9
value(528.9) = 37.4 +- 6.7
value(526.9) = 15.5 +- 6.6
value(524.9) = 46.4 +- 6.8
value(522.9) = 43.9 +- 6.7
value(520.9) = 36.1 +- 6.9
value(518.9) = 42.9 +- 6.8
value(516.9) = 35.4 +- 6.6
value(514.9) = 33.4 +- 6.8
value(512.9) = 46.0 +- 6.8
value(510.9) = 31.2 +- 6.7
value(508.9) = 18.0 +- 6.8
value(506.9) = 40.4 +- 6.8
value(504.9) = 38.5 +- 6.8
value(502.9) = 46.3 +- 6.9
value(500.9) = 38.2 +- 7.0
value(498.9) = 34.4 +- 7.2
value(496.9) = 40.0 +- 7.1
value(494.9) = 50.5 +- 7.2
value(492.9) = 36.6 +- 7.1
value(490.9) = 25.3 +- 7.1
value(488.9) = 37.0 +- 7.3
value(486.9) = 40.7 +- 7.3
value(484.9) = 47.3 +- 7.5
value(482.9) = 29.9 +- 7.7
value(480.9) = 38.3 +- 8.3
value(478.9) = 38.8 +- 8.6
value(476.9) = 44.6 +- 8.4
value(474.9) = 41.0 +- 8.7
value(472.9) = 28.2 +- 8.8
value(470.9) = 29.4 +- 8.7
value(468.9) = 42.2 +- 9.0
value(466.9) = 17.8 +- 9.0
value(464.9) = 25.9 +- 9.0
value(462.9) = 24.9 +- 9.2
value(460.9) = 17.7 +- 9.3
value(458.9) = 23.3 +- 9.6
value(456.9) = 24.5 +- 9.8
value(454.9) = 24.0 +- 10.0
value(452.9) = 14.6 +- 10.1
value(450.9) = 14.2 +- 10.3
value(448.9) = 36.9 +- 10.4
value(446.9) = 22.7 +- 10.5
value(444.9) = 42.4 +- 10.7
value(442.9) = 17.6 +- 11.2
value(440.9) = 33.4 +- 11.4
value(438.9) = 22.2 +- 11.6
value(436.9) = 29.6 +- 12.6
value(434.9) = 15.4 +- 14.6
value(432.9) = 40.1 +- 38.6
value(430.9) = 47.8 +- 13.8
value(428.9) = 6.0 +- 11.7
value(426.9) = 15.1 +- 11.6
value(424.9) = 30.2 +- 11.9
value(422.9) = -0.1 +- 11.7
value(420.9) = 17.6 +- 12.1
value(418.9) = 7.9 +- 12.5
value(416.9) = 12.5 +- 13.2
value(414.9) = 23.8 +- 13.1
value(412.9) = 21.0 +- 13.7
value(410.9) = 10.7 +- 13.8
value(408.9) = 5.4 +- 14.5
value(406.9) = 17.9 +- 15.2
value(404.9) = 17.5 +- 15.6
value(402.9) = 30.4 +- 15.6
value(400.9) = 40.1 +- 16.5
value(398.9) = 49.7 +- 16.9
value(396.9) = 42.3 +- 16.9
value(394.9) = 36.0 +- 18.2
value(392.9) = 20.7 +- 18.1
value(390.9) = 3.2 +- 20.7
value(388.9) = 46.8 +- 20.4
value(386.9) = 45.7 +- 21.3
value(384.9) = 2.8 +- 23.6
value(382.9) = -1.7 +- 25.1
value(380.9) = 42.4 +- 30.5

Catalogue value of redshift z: 0.33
